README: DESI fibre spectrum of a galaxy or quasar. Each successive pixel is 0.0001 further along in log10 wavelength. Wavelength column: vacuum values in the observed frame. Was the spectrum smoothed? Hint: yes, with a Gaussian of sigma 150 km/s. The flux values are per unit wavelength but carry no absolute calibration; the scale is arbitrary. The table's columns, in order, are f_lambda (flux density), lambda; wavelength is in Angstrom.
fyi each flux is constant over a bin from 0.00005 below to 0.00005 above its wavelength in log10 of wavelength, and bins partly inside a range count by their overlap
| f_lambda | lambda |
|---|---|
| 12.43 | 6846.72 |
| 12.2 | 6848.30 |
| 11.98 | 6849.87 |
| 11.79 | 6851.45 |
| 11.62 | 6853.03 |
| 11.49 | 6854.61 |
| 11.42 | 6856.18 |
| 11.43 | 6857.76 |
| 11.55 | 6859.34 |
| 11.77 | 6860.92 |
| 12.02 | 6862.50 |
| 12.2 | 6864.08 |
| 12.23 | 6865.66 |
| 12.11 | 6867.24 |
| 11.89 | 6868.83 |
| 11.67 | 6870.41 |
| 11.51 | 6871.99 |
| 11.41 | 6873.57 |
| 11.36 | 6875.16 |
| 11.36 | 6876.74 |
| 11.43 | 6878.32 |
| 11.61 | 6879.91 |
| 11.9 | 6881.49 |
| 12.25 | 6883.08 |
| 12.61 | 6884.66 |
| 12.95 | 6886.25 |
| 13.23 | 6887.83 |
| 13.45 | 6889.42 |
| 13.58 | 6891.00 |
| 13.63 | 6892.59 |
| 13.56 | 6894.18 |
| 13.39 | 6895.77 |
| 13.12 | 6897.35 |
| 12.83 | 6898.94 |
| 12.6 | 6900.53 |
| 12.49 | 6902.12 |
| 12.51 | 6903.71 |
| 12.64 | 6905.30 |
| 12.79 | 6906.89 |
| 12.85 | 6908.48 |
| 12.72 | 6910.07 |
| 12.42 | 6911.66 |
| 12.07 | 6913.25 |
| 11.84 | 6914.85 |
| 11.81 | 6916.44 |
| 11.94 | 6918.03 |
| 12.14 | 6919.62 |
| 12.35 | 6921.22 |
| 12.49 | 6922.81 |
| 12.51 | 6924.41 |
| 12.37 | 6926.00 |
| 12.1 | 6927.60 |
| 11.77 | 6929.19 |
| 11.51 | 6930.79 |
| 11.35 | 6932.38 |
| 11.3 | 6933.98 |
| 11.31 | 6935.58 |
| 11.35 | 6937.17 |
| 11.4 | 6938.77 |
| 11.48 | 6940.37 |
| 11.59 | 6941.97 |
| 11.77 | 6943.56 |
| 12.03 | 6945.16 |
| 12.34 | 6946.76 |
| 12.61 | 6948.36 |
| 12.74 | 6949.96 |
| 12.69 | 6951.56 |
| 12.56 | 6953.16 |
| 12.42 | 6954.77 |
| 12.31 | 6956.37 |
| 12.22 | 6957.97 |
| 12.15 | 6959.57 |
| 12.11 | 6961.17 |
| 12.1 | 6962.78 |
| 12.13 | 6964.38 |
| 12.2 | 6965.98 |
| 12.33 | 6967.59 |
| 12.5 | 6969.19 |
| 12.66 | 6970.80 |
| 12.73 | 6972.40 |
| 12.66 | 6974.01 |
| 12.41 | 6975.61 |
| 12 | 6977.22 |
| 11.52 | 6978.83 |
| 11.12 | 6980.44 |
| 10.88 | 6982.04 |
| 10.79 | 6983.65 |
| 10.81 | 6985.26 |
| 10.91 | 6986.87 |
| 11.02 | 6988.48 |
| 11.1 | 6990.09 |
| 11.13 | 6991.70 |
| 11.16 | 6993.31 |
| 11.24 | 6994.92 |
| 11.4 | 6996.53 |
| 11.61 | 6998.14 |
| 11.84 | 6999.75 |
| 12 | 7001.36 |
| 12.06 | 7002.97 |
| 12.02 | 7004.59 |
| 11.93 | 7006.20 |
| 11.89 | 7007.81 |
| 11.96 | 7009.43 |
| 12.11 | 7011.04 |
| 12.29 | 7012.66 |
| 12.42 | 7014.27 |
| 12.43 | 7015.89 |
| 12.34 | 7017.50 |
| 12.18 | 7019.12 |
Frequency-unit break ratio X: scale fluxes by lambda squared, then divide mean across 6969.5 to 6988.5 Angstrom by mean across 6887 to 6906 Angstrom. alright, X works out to 0.9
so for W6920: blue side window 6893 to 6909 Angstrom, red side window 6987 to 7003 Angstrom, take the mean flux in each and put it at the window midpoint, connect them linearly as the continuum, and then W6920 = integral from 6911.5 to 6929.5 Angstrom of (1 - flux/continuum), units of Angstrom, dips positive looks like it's 0.6 Angstrom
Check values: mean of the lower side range 12.9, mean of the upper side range 11.4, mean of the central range 12.2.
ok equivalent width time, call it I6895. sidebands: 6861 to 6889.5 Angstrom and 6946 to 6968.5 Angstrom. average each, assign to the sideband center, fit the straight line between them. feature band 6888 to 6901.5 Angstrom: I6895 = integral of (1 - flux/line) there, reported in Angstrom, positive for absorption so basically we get -1.29 Angstrom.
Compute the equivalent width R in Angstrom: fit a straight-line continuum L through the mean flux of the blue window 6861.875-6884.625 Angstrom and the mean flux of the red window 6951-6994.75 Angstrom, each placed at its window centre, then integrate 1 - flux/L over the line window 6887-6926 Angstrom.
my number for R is -2.9 Angstrom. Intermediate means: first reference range 11.8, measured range 12.7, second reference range 11.9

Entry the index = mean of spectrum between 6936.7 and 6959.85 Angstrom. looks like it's 12.1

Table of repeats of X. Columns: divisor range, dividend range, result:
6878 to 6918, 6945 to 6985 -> 0.98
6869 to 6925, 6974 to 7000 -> 0.94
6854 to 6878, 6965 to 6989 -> 1.04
